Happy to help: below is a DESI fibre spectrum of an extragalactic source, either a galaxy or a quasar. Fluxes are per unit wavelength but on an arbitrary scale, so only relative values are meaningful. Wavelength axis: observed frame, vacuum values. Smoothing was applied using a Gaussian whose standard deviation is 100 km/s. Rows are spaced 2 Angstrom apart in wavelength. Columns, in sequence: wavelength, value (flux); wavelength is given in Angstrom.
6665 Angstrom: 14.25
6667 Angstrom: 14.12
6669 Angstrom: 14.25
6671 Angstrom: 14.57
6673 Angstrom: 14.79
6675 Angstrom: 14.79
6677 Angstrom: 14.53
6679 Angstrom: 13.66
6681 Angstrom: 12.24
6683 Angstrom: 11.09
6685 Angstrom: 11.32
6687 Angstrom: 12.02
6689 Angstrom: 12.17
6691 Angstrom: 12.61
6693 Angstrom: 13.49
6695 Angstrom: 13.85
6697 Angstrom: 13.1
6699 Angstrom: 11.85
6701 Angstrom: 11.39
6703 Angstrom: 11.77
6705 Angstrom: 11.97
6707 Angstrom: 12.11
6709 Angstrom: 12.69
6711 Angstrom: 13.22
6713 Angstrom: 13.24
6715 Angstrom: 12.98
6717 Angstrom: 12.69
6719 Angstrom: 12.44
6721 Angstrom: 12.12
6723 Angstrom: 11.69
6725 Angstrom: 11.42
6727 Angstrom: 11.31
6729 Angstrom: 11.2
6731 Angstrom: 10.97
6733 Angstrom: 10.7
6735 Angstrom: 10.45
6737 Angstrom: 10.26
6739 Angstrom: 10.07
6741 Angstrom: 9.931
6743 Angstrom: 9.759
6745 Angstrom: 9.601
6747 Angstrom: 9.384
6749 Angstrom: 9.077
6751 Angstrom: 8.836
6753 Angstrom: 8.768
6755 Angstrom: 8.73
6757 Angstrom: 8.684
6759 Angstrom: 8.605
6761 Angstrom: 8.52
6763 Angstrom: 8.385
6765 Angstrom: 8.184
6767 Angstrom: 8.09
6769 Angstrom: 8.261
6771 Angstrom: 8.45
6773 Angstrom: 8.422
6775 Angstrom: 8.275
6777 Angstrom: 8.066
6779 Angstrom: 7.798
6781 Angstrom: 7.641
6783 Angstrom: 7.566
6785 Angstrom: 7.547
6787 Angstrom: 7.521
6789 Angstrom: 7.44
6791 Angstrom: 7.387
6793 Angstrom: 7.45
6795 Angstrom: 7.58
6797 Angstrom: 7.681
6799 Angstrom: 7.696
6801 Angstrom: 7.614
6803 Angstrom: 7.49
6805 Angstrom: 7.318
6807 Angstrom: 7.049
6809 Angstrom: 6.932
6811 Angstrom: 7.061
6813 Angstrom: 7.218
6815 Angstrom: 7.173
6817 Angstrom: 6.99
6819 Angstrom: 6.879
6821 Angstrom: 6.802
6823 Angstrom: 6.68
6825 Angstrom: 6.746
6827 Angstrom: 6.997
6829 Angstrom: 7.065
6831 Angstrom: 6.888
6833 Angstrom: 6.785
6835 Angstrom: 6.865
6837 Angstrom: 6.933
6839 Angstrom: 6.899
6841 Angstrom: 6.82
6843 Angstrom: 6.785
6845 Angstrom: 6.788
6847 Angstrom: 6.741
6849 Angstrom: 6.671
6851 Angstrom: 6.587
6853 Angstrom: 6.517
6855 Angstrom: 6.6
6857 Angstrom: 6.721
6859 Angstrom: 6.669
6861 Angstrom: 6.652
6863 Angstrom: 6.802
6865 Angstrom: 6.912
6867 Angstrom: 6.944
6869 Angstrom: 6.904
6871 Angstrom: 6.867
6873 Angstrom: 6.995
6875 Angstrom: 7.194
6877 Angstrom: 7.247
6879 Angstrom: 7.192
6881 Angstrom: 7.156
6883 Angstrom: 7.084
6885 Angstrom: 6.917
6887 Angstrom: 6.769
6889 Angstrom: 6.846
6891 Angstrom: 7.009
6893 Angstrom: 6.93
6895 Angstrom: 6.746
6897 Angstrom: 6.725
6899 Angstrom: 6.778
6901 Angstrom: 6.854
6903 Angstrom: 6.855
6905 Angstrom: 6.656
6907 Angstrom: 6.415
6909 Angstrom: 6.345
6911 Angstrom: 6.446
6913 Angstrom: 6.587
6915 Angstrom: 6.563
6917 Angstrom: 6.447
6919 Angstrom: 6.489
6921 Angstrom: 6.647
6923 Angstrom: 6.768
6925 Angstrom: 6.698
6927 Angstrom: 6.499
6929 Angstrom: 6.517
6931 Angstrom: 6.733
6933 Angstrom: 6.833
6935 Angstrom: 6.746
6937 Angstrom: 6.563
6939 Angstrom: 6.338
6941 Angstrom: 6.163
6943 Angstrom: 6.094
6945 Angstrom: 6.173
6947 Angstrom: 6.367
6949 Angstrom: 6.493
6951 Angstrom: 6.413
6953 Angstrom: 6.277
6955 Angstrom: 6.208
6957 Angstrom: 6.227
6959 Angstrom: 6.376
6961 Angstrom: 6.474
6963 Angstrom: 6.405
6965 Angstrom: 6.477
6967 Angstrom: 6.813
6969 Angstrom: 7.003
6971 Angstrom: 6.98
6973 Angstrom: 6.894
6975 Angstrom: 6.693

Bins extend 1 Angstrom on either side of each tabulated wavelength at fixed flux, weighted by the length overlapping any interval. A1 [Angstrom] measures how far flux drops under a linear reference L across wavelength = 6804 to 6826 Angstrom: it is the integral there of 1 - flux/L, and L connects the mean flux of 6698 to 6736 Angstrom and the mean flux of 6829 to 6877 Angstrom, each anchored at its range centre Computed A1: 3.3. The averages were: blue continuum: 11.9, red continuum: 6.82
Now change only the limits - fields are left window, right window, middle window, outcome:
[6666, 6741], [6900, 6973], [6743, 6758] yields 2.87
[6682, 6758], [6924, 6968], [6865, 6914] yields 5.13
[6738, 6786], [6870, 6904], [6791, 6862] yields 7.04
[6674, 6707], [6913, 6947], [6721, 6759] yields 4.35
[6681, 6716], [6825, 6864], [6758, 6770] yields 1.87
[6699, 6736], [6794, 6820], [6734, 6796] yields 5.99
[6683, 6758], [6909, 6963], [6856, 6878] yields 3.03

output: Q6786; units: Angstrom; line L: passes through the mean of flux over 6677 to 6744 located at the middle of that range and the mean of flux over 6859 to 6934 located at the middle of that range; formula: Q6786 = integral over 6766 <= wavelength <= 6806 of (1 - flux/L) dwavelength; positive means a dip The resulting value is 8.4 Angstrom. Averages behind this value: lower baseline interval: 11.9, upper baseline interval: 6.78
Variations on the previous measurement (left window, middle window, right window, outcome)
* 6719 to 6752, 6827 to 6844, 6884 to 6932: 2.9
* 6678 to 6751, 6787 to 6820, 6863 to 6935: 7.0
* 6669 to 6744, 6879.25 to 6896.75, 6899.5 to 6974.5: 1.8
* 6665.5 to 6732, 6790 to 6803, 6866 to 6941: 3.0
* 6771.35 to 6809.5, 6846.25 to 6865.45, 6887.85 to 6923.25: 1.1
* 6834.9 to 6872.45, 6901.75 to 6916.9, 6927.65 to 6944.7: 0.1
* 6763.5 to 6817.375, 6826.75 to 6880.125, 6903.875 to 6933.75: 2.0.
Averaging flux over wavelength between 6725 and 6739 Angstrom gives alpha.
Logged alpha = 10.8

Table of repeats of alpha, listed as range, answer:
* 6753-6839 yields 7.57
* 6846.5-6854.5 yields 6.62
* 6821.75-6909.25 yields 6.83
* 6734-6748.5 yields 9.89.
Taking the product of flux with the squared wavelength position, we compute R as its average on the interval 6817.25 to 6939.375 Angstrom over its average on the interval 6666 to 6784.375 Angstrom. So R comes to 0.65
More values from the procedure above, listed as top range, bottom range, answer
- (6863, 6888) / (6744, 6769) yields 0.83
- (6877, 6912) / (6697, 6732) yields 0.59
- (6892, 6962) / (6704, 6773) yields 0.67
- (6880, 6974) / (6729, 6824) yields 0.84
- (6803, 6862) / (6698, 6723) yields 0.58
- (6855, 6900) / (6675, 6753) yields 0.62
